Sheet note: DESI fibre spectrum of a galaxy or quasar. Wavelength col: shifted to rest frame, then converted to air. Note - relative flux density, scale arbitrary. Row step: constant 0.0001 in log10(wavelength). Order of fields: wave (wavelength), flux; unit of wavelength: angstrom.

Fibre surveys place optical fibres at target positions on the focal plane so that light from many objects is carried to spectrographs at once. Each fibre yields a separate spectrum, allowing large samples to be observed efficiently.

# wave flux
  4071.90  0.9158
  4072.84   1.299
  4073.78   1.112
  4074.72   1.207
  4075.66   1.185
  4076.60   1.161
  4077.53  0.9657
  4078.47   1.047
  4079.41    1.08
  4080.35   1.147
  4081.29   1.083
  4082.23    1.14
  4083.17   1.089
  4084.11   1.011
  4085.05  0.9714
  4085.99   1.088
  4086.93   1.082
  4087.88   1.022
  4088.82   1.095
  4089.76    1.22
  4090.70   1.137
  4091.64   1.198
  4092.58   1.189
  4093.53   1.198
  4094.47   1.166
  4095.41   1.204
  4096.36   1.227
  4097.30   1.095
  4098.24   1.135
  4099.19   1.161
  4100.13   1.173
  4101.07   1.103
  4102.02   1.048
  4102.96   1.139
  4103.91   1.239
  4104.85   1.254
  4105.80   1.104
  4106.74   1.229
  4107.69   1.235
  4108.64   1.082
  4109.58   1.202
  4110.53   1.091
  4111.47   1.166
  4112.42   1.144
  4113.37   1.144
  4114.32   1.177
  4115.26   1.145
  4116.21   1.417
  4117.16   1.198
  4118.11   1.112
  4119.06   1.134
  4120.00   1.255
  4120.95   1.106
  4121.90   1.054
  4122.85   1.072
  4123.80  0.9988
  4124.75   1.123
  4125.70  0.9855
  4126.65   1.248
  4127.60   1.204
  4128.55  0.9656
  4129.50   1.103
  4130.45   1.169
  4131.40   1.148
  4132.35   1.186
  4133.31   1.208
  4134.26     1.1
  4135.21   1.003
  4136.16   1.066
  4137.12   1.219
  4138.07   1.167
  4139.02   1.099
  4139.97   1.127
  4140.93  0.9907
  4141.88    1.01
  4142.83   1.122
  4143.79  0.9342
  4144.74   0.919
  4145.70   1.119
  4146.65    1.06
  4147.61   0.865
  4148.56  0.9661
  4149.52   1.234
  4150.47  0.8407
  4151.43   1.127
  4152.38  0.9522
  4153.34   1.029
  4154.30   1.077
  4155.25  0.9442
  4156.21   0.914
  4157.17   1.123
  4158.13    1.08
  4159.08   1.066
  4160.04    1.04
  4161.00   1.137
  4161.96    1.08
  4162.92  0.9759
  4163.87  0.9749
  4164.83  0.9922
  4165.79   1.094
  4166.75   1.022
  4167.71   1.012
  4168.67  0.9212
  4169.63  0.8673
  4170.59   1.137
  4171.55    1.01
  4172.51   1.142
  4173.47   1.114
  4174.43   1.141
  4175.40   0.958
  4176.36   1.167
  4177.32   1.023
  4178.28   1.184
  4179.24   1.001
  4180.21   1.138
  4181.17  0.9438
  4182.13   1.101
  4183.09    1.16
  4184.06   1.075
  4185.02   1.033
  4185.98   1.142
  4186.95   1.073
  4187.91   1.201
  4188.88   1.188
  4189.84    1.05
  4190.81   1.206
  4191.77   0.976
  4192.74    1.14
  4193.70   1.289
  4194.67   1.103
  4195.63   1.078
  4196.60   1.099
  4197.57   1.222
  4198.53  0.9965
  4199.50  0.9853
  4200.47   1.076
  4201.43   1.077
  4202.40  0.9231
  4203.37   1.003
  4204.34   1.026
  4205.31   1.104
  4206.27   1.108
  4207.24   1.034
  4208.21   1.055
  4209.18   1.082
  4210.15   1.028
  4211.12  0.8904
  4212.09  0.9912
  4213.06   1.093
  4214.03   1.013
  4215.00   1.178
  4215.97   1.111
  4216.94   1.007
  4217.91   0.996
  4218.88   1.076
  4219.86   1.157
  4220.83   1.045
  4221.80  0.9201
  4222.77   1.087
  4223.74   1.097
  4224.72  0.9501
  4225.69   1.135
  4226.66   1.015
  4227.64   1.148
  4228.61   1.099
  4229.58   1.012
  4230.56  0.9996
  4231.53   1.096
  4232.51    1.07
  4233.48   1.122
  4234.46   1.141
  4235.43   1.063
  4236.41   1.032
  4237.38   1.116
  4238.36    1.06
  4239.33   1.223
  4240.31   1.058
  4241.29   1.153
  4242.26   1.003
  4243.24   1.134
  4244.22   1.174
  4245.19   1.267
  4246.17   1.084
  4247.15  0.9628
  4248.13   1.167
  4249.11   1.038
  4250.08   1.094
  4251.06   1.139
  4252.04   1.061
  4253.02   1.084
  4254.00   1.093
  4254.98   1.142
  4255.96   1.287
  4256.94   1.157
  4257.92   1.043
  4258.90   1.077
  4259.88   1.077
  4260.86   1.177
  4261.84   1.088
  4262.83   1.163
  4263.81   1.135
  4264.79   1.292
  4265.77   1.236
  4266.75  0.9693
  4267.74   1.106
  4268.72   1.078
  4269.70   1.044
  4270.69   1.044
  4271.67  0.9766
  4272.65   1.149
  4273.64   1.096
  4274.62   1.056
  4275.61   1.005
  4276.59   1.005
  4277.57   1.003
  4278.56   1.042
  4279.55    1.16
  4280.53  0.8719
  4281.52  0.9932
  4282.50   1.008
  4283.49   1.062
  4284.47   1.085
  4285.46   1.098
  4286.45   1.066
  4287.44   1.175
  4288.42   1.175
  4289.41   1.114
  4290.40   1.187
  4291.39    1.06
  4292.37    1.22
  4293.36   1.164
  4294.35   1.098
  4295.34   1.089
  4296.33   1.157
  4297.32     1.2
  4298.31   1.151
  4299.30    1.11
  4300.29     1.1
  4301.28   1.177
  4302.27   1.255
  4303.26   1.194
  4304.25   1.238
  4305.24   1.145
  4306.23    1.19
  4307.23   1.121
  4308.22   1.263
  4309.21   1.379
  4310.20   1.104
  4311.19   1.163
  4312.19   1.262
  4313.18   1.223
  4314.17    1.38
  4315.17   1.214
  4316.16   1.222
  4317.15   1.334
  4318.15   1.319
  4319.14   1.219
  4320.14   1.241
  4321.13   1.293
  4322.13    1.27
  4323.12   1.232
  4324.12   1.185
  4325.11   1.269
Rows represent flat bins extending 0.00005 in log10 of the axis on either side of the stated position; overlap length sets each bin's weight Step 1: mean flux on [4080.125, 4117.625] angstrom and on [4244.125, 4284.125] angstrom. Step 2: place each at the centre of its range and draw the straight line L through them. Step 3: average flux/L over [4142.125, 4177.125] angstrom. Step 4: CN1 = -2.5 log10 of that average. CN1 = 0.10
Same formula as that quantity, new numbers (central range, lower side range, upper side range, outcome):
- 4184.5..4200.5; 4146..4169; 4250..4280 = -0.06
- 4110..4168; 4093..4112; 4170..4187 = 0.04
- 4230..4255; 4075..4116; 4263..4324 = 0.05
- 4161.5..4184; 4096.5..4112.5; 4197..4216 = 0.03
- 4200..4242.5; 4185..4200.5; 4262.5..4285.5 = 0.04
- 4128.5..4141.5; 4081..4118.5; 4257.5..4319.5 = 0.03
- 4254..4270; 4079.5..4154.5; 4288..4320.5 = 0.05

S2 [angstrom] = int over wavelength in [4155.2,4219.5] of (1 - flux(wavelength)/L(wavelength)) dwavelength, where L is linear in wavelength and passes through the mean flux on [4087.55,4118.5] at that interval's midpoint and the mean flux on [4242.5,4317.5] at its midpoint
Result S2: 4.8 angstrom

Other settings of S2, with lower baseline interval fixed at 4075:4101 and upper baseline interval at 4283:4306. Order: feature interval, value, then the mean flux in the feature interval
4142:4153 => 1.1 angstrom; 1.01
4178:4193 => 0.4 angstrom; 1.1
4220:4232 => 0.9 angstrom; 1.05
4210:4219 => 0.8 angstrom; 1.04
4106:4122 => -0.7 angstrom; 1.17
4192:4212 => 1.3 angstrom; 1.06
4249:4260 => 0.3 angstrom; 1.11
